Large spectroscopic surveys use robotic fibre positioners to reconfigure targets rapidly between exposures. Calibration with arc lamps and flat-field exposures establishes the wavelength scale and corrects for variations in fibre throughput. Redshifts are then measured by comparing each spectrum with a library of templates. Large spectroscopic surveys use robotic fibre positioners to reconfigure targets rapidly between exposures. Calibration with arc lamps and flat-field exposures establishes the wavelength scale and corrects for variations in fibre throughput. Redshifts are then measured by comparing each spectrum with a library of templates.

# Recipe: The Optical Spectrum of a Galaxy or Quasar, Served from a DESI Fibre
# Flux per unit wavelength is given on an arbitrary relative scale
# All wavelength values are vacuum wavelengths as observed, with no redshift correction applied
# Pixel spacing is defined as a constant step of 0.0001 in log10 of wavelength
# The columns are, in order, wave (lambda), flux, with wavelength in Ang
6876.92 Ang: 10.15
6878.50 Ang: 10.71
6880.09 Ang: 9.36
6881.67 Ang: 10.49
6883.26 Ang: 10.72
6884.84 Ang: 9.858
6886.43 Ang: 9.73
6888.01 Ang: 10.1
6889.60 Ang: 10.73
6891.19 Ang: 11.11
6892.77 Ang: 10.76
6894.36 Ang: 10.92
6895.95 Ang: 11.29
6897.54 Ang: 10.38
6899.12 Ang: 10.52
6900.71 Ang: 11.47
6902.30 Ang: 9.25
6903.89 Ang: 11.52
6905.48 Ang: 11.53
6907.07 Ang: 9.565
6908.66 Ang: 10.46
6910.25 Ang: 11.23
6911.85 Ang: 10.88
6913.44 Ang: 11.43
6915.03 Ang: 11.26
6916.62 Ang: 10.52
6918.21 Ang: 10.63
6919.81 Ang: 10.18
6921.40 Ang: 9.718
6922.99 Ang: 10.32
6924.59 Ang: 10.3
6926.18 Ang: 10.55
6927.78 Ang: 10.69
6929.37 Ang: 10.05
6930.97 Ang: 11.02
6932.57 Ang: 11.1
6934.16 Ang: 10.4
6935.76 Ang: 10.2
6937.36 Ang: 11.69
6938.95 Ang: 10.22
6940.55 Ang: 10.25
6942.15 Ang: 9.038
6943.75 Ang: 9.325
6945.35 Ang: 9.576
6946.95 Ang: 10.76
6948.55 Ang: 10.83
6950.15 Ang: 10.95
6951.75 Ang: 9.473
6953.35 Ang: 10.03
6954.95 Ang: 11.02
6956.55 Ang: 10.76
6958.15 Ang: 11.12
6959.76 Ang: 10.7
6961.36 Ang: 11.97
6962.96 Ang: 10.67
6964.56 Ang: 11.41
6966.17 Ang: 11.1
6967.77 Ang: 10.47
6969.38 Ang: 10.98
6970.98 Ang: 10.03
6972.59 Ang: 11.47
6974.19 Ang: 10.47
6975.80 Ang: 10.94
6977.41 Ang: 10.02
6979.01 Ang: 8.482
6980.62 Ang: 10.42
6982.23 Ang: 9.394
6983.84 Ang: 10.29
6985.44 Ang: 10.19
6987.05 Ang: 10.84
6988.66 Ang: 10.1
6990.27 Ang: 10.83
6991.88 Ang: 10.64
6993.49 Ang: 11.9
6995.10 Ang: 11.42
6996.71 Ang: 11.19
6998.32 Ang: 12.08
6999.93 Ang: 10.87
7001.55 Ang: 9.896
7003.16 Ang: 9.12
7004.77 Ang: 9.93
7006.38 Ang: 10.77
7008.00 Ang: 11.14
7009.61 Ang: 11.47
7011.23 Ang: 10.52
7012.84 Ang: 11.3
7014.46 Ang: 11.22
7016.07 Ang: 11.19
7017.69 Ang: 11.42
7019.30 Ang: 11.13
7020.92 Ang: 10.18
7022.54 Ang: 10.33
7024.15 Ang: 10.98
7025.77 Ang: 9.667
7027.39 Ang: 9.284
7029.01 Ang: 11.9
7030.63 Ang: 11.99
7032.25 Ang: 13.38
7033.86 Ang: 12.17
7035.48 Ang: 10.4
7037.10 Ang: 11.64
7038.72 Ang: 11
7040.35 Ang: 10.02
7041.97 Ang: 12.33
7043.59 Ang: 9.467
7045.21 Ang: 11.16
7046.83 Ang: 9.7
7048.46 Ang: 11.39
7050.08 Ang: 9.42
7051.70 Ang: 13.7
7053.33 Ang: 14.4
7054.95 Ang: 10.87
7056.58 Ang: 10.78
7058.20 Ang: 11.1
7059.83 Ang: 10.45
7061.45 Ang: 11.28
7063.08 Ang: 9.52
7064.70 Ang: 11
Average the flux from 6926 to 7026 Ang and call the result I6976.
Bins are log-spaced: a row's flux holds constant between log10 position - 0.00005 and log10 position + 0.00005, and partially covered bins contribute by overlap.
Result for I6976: 10.6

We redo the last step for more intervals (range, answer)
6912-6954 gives 10.4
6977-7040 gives 10.8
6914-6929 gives 10.5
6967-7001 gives 10.6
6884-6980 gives 10.6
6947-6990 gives 10.6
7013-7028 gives 10.6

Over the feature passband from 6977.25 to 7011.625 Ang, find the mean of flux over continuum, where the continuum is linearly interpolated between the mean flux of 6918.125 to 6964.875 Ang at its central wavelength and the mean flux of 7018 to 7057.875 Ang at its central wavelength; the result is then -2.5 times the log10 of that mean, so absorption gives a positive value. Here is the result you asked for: 0.032 mag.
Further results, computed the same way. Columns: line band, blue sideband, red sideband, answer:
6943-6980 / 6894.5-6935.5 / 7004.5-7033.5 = 0.03 mag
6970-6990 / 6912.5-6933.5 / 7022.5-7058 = 0.07 mag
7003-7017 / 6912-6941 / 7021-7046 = 0.01 mag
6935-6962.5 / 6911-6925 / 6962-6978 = 0.02 mag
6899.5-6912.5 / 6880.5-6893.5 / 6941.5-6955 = -0.04 mag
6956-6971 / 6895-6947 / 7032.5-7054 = -0.02 mag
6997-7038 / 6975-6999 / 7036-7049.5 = -0.03 mag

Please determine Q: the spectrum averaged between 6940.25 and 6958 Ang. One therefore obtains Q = 10.2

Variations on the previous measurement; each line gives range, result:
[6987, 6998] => 11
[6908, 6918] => 11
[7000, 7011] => 10.4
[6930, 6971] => 10.6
